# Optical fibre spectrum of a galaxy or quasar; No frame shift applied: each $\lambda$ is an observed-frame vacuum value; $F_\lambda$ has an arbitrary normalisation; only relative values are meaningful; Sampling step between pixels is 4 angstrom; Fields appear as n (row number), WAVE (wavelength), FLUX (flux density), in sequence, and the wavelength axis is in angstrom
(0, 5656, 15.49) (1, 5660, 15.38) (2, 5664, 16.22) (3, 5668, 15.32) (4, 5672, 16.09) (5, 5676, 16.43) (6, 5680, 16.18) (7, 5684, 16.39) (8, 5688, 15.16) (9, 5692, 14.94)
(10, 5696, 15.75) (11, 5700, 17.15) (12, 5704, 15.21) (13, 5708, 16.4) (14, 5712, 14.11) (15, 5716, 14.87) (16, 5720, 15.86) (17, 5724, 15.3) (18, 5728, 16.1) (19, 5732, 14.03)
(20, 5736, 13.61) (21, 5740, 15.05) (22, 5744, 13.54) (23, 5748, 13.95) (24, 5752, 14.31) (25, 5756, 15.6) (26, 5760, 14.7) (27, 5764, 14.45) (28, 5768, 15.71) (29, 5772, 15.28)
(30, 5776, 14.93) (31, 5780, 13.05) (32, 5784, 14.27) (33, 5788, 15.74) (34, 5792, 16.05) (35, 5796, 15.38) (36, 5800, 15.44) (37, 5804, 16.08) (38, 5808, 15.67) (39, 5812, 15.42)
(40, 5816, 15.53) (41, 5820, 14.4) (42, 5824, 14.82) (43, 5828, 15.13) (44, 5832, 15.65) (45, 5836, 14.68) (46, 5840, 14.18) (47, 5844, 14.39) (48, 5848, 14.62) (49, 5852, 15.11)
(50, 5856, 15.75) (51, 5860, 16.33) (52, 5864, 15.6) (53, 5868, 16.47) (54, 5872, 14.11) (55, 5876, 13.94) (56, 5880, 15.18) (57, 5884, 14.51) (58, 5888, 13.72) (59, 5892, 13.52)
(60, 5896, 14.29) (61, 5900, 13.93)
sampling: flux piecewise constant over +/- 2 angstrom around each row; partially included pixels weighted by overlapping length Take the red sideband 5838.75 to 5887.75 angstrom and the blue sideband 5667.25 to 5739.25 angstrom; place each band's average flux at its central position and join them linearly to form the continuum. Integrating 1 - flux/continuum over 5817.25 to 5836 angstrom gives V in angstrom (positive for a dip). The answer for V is 0.14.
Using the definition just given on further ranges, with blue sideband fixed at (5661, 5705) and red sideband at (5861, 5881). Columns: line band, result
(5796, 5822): -0.1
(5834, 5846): 0.7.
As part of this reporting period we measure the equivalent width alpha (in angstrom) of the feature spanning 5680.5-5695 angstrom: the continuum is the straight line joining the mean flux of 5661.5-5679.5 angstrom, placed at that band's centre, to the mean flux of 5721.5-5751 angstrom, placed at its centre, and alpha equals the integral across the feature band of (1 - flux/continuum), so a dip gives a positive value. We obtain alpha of 0.0 angstrom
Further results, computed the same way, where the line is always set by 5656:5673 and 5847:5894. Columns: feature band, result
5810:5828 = 0.1 angstrom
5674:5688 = -0.5 angstrom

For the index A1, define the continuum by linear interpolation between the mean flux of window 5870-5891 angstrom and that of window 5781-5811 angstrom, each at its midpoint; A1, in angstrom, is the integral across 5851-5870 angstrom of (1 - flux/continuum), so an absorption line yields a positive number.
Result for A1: -1.78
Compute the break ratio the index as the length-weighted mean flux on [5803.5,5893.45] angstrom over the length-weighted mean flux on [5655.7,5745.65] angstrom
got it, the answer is 0.97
